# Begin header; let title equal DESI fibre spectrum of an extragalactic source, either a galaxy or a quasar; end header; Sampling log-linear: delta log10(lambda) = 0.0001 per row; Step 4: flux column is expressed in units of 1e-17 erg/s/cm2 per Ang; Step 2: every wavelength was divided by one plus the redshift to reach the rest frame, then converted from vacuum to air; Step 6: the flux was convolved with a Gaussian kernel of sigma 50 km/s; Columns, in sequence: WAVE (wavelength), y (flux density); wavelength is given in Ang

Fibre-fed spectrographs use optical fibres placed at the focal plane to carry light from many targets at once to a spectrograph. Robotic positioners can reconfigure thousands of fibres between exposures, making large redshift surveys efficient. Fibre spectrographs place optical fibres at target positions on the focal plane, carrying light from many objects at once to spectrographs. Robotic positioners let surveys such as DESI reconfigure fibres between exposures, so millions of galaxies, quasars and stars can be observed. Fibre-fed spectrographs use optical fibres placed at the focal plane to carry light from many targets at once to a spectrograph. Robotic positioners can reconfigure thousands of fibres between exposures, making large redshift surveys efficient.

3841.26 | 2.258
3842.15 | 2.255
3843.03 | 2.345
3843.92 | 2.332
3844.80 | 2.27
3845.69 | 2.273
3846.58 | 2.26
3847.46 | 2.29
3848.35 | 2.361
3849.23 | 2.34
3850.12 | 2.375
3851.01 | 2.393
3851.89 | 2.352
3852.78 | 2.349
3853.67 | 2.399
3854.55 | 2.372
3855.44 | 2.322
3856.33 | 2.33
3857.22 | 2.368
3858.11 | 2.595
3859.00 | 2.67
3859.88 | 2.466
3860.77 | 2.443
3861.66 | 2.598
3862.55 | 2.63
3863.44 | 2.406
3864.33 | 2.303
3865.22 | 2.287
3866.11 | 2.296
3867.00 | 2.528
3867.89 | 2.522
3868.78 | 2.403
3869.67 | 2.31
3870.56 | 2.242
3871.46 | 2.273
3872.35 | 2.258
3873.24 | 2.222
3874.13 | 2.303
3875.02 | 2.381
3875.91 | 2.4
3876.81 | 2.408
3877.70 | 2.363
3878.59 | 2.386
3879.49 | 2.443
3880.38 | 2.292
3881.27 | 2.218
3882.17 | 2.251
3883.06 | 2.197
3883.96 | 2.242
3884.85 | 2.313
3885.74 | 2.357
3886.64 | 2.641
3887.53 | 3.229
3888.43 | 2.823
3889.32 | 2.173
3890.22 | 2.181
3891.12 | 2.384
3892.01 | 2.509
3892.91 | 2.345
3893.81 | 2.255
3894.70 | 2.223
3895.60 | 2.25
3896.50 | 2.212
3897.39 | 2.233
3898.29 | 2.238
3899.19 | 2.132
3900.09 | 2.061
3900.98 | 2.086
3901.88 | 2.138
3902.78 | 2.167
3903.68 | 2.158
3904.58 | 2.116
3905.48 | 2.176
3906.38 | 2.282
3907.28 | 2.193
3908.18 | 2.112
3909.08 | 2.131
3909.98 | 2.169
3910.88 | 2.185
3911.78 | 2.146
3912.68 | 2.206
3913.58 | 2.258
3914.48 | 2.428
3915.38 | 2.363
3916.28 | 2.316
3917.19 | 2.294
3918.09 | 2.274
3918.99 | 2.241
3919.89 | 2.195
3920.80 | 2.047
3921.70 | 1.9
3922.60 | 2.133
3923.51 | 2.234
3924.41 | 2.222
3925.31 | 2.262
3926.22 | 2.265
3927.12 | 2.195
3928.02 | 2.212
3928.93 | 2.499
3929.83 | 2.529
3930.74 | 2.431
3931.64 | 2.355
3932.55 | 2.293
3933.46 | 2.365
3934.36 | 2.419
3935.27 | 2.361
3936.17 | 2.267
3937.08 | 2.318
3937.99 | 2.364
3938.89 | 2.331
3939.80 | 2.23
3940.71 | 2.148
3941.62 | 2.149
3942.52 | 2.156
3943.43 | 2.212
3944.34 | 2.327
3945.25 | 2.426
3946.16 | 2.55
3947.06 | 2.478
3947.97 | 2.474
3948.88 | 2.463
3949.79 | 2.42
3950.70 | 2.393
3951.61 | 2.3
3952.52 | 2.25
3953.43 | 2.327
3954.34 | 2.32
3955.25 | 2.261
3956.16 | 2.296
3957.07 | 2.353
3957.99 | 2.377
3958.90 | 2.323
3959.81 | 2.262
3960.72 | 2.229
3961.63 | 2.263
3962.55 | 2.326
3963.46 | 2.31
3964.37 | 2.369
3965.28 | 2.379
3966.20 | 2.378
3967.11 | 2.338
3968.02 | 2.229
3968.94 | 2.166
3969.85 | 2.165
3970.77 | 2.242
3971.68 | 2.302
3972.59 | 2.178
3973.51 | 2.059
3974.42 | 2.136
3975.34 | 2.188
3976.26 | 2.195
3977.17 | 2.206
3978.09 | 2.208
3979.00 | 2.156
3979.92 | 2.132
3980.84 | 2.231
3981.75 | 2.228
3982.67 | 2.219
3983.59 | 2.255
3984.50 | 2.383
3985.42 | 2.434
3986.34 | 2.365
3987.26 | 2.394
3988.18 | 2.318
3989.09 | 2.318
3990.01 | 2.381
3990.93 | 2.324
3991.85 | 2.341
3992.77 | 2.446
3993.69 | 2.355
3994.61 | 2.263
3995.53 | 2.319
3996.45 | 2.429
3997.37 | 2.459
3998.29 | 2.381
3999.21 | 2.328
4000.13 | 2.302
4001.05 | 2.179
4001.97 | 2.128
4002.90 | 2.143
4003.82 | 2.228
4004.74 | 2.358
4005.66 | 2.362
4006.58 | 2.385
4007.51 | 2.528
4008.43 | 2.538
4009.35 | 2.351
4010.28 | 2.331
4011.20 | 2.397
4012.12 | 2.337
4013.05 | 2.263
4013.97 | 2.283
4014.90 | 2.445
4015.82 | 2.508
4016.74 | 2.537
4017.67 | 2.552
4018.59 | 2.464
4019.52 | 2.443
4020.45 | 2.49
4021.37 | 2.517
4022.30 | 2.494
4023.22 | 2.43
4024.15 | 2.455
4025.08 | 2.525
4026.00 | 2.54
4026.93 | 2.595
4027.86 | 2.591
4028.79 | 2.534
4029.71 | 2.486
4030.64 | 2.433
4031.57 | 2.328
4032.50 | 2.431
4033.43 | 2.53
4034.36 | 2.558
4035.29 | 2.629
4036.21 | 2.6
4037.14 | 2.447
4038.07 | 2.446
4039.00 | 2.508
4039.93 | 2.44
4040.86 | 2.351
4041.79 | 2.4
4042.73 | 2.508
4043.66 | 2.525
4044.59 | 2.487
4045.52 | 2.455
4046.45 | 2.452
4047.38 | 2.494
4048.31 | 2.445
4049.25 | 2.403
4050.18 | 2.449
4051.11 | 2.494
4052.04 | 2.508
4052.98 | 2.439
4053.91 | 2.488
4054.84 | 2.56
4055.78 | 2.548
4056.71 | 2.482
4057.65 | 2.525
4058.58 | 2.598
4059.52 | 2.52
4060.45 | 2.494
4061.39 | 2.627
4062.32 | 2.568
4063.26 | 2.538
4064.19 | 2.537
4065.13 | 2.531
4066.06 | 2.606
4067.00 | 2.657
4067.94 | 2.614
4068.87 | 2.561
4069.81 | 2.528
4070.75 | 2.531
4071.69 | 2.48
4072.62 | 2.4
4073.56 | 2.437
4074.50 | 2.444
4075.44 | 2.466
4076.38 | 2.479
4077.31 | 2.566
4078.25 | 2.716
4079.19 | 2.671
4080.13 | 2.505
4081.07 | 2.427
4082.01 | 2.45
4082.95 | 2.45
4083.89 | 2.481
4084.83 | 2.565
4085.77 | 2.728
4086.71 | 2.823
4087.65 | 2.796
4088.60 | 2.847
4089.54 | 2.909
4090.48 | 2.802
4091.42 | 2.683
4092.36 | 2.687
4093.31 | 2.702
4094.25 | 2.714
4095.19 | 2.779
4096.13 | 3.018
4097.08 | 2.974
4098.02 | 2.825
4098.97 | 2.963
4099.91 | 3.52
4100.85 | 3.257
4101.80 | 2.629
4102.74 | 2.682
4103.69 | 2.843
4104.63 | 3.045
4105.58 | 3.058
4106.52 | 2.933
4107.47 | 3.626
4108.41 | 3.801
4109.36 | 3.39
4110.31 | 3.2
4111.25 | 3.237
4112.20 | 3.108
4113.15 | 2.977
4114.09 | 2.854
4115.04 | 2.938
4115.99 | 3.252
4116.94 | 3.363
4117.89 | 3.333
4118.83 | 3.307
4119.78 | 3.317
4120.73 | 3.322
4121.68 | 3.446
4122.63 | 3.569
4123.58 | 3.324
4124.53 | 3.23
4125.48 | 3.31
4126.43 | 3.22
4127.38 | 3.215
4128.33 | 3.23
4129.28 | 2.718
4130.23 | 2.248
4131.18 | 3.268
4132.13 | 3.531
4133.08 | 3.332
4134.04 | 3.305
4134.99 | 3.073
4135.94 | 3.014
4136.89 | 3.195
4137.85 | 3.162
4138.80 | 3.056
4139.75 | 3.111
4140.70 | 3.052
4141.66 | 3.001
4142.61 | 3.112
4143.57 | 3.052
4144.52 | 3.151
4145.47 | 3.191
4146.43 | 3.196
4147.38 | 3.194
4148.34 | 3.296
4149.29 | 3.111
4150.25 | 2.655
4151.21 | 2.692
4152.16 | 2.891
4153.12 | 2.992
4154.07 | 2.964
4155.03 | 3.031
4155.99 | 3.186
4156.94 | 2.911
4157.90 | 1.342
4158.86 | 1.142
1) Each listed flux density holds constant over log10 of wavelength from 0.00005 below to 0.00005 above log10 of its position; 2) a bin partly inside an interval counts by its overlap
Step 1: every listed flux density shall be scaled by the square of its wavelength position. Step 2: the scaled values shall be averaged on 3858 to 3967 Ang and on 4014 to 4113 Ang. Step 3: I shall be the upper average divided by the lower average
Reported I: 1.23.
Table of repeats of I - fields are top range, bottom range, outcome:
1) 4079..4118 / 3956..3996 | 1.36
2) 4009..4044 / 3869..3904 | 1.14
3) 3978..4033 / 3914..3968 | 1.06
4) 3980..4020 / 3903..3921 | 1.11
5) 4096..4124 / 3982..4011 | 1.43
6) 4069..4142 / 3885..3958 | 1.41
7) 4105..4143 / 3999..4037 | 1.38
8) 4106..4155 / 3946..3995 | 1.49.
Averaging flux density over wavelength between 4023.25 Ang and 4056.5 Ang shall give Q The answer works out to 2.49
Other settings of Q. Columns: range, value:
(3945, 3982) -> 2.29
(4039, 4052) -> 2.46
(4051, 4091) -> 2.57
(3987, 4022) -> 2.37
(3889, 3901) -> 2.24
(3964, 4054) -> 2.38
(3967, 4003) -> 2.27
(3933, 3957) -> 2.33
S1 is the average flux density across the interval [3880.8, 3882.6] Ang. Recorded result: 2.23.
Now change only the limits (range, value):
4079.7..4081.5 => 2.47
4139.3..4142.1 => 3.05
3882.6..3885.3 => 2.26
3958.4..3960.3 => 2.3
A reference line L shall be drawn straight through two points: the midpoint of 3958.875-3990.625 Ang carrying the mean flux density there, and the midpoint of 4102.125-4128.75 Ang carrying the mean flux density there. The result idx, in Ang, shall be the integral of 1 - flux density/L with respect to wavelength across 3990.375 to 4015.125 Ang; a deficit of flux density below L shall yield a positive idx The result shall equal 1.1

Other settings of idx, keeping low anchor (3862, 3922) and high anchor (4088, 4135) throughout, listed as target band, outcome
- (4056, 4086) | 4.2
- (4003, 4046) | 5.0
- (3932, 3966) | 2.4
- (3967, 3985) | 2.7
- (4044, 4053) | 1.3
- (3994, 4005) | 1.6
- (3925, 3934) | 0.3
